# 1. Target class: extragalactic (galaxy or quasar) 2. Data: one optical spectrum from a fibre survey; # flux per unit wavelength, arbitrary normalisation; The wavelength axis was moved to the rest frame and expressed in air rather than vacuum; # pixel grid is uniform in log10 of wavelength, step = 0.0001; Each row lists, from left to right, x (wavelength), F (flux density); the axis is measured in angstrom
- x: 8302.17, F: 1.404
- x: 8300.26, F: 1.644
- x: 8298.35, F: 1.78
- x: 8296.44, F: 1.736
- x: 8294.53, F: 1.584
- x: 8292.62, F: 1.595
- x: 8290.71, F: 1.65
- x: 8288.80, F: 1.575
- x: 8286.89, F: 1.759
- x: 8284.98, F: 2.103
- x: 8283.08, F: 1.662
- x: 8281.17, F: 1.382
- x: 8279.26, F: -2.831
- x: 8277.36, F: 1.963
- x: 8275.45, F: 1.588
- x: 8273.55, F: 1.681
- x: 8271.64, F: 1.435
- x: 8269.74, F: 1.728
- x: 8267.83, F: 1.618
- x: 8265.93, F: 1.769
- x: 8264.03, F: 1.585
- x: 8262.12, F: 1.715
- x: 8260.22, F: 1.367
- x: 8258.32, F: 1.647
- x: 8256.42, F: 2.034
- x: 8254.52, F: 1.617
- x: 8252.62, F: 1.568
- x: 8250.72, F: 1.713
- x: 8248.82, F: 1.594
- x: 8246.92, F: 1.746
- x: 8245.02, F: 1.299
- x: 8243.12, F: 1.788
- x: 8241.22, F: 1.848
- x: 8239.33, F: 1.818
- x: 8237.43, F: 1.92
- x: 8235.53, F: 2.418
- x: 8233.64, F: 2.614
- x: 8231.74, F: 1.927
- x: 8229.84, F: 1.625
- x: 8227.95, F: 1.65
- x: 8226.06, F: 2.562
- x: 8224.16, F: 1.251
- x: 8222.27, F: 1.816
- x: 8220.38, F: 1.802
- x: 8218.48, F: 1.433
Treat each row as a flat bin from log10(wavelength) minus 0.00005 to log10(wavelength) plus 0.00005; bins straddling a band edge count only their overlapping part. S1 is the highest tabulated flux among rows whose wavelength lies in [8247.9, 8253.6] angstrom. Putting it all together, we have 1.713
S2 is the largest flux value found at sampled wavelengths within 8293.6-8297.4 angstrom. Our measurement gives 1.736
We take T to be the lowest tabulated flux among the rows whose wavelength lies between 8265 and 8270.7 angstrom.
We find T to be 1.618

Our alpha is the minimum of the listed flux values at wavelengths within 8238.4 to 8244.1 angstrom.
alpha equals 1.788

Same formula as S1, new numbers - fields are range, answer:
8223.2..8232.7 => 2.562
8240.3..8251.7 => 1.848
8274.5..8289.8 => 2.103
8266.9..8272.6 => 1.728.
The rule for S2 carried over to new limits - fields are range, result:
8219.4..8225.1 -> 1.816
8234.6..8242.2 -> 2.418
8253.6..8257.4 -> 2.034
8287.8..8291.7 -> 1.65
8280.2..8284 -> 1.662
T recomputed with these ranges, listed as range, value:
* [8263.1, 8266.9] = 1.585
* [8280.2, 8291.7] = 1.382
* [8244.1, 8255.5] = 1.299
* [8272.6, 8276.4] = 1.588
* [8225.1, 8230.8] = 1.625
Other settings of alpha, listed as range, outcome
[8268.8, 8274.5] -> 1.435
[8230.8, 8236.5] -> 1.927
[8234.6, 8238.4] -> 1.92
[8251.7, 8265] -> 1.367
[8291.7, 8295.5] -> 1.584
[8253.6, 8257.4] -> 1.617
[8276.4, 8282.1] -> -2.831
